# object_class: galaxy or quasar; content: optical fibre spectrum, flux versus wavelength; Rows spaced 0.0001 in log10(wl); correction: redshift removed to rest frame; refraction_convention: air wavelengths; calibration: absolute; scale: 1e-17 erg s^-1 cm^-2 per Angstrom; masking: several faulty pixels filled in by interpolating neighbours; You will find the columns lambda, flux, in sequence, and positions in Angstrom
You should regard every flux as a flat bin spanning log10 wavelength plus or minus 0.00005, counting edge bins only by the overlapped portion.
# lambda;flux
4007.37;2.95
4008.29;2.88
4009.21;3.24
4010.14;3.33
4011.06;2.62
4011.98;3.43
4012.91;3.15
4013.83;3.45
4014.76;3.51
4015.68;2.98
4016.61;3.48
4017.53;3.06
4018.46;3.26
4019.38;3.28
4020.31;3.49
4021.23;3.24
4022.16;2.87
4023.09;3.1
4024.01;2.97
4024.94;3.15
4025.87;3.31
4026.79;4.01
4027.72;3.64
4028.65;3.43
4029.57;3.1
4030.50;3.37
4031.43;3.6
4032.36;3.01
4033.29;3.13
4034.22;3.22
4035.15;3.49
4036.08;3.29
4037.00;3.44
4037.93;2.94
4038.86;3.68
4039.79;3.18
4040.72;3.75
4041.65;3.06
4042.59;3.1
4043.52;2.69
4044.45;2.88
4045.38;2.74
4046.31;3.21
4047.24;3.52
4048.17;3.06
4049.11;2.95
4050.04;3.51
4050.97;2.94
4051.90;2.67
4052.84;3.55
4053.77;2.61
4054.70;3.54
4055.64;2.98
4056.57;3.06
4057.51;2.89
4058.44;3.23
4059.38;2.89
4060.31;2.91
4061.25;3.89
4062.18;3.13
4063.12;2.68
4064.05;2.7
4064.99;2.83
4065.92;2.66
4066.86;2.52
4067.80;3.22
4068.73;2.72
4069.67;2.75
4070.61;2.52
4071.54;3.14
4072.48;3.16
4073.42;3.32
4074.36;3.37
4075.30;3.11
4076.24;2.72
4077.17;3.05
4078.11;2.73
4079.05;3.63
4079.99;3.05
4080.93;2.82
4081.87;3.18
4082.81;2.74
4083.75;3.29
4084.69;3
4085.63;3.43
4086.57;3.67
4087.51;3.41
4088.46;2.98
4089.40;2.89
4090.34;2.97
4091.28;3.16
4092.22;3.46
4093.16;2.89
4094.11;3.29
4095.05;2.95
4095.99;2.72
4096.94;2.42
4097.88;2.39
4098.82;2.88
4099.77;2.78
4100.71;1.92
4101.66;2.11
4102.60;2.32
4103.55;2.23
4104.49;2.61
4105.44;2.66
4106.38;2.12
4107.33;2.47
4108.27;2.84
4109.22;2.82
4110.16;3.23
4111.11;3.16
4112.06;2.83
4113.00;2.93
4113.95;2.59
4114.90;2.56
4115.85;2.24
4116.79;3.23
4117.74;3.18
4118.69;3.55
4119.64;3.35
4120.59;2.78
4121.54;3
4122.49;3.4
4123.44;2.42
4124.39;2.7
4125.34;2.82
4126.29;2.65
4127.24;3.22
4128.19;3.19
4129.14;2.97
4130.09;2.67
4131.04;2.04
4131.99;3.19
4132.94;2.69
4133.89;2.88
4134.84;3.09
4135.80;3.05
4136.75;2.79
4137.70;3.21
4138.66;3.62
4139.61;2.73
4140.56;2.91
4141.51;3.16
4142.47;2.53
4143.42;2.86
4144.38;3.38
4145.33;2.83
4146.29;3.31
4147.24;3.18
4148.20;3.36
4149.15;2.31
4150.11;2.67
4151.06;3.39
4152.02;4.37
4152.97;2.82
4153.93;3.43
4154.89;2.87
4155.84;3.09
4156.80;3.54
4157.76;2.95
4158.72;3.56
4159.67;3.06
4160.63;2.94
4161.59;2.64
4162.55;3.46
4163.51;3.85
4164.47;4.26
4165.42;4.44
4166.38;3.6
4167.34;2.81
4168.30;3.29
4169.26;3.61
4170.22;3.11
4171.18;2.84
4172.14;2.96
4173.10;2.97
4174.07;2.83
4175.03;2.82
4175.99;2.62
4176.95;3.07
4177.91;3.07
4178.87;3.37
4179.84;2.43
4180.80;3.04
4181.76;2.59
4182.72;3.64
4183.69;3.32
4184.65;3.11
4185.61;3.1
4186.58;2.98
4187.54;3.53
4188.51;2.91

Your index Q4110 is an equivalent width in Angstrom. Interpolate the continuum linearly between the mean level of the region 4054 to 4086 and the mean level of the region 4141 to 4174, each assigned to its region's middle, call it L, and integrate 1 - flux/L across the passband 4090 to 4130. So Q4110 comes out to 3.9 Angstrom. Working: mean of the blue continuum 3.02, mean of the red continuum 3.21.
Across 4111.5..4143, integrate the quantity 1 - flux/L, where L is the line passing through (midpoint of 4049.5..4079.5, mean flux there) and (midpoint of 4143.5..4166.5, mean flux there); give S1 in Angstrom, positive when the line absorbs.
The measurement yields 2.9 Angstrom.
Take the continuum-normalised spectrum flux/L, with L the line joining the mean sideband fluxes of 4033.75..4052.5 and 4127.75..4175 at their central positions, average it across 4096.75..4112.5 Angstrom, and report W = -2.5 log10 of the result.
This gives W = 0.22 mag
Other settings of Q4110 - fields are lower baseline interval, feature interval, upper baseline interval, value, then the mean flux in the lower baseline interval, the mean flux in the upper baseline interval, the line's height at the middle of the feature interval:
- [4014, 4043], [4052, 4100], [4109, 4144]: 1.6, 3.3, 2.93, 3.12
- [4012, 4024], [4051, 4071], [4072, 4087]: 1.4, 3.24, 3.14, 3.17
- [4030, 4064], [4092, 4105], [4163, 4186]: 2.2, 3.15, 3.2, 3.17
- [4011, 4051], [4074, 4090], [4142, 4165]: 0.5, 3.24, 3.2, 3.22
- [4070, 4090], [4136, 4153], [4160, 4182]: 0.3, 3.1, 3.16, 3.14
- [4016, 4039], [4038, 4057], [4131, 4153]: 0.7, 3.3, 3.04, 3.25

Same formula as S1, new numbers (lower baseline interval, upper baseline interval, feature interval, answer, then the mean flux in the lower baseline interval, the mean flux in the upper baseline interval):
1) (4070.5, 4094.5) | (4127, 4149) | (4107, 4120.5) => 0.5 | 3.12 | 2.98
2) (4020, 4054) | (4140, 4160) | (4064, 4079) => 1.2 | 3.22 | 3.12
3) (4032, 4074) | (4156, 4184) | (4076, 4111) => 2.8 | 3.08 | 3.19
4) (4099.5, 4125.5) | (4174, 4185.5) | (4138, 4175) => -3.5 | 2.74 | 3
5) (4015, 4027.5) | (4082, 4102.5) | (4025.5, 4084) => -0.4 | 3.26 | 2.91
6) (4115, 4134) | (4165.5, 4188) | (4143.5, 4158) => -0.8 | 2.9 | 3.1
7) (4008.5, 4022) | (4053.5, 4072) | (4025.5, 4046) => -1.1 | 3.24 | 2.95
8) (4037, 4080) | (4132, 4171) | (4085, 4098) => 0.2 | 3.06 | 3.19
